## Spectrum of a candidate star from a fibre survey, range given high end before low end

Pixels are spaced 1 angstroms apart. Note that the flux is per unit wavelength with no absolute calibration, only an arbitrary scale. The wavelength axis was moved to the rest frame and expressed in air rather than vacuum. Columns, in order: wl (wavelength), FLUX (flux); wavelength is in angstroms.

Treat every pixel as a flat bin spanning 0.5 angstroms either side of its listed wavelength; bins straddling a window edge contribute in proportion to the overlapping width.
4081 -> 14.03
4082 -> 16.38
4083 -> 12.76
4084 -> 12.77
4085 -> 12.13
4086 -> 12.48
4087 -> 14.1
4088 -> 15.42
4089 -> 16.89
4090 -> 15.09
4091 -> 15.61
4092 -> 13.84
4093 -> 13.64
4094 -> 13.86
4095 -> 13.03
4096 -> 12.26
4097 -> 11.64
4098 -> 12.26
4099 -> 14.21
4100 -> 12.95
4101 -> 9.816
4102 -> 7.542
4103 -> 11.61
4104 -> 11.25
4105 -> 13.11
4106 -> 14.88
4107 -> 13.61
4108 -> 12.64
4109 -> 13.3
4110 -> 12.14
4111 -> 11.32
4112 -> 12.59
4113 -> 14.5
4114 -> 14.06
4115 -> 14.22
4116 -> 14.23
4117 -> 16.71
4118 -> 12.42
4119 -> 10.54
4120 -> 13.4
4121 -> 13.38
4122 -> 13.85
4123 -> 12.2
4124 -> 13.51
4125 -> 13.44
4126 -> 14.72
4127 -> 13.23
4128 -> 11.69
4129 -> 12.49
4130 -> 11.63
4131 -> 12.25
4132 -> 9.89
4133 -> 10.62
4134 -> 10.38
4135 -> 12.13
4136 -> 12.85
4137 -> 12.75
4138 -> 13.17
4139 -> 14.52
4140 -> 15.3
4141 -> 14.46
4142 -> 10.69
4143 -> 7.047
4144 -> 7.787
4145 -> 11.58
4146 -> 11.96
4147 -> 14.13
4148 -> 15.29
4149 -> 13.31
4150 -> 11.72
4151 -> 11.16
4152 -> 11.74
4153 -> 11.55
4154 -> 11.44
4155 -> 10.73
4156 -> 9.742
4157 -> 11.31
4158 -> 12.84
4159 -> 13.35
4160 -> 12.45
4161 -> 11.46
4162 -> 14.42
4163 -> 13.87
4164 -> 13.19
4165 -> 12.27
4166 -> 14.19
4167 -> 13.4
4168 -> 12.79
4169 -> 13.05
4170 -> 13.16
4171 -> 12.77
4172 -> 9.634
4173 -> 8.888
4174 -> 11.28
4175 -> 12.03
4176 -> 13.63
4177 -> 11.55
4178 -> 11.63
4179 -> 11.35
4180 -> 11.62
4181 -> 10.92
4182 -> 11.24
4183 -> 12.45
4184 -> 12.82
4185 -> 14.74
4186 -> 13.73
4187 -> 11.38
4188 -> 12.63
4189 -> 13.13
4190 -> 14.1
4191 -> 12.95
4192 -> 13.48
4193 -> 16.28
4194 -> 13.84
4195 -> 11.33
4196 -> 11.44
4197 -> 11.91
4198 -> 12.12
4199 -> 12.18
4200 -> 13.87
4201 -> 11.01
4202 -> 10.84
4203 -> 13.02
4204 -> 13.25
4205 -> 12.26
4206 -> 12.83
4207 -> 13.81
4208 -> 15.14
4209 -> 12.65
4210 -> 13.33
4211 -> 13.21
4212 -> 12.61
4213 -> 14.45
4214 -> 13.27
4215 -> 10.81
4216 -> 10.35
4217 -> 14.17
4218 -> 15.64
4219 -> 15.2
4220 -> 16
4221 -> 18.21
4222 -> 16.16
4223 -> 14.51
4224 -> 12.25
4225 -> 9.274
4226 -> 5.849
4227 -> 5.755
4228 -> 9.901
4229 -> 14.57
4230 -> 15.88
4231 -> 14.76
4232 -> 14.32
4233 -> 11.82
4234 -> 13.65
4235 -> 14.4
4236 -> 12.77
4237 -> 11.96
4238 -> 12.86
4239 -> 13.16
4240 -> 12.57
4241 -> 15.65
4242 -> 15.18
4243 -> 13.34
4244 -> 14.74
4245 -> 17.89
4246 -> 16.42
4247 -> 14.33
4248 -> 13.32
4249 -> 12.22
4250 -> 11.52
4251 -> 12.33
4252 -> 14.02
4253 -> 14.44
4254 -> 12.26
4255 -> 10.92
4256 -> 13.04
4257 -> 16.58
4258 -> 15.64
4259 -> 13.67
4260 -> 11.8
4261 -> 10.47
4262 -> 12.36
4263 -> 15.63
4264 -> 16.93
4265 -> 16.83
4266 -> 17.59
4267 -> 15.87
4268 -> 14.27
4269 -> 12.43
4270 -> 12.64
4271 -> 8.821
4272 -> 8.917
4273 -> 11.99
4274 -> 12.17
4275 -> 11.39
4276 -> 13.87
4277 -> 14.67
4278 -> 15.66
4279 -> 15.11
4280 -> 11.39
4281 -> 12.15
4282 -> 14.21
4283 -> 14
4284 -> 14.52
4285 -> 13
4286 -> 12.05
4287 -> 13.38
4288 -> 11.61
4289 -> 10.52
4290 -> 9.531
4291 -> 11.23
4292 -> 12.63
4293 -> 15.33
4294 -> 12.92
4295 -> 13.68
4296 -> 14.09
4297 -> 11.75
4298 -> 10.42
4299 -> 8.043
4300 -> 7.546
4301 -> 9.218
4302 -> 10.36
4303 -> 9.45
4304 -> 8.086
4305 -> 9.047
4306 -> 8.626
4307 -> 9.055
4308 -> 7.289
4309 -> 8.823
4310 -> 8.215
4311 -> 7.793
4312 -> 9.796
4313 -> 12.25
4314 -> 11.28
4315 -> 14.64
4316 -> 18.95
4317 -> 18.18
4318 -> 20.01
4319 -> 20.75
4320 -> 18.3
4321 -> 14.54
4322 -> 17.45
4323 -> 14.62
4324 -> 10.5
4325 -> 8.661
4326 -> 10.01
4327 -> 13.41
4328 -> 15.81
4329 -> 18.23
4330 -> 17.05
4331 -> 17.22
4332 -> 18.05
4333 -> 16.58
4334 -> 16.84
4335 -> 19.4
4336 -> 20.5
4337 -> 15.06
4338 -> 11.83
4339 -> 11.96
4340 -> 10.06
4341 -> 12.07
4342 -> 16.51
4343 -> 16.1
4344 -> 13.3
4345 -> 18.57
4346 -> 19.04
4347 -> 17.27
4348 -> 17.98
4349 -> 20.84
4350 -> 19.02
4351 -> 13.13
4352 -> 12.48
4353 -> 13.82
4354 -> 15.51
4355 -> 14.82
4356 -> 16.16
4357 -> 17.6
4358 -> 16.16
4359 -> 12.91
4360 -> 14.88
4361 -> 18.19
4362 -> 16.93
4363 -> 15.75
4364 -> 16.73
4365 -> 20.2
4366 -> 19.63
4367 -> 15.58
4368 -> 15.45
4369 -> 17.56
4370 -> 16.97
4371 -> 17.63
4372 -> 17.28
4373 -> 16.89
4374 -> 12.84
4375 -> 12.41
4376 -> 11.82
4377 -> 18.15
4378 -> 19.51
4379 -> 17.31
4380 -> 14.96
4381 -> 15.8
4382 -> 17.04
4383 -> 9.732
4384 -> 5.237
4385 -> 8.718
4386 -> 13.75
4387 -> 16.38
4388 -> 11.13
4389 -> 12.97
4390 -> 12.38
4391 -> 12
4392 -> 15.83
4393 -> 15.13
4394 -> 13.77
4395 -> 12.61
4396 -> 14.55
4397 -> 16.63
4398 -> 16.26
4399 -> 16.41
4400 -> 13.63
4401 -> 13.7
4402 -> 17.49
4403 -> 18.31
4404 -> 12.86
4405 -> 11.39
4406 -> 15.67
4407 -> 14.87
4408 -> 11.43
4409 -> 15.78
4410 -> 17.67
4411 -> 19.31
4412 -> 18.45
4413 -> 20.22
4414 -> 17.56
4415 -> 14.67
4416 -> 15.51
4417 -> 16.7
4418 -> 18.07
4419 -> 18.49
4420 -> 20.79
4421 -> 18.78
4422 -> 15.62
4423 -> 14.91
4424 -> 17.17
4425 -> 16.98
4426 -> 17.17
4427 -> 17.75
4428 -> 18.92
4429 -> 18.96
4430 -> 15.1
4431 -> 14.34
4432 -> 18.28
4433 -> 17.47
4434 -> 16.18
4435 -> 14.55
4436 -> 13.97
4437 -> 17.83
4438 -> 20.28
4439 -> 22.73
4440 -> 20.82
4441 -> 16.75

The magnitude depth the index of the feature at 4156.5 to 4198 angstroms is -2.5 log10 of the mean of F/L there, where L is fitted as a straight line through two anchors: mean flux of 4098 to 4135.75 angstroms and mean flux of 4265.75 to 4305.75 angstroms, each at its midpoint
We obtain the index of -0.01 mag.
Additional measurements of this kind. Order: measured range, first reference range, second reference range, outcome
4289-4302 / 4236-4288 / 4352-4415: 0.23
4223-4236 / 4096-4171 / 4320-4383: 0.16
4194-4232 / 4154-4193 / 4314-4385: 0.03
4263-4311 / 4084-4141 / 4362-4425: 0.22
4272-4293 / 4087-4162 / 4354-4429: 0.14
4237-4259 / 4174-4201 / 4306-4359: -0.03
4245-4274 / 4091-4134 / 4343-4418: 0.06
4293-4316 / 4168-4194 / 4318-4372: 0.41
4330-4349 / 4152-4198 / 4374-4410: -0.18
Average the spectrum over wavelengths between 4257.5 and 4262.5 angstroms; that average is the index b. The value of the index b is 12.8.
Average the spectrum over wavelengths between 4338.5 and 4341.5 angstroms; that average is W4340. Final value 11.4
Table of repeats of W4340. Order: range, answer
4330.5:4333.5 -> 17.3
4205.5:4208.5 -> 13.9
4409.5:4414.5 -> 18.6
